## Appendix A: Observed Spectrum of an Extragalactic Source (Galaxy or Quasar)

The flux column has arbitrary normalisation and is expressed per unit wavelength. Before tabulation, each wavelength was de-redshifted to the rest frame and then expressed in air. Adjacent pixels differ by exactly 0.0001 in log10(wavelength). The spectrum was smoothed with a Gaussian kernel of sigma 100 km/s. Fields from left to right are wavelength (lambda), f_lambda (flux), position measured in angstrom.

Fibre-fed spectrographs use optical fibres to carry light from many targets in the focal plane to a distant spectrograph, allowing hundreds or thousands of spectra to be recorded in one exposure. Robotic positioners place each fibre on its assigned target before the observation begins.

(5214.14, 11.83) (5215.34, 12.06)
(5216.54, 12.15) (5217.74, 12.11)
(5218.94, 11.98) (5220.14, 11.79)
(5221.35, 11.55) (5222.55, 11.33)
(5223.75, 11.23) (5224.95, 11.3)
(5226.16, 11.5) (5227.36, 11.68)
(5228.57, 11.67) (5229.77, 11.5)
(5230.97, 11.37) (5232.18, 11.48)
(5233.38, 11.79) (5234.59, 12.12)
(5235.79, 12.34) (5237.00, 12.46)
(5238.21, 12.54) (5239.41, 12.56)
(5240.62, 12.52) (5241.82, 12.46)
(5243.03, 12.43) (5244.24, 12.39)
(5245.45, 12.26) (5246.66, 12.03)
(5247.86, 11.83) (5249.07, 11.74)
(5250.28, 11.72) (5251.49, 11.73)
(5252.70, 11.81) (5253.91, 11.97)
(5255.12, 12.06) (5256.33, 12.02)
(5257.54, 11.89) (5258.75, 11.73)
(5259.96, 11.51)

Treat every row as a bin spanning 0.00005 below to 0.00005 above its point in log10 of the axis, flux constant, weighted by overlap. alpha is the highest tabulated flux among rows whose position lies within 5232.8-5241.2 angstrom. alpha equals 12.56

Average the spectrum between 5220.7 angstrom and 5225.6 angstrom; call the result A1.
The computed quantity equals 11.3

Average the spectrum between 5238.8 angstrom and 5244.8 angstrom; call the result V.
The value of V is 12.5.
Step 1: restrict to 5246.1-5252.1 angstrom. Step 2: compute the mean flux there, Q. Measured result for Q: 11.8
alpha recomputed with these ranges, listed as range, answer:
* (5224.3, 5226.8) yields 11.5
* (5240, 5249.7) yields 12.52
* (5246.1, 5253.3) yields 12.03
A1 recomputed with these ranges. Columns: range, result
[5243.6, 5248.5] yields 12.1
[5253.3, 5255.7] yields 12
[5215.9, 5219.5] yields 12.1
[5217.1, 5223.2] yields 11.8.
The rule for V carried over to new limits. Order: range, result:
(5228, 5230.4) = 11.6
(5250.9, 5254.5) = 11.8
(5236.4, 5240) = 12.5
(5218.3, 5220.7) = 11.9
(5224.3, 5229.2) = 11.5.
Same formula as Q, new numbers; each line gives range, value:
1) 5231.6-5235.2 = 11.8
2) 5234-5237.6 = 12.3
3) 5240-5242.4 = 12.5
